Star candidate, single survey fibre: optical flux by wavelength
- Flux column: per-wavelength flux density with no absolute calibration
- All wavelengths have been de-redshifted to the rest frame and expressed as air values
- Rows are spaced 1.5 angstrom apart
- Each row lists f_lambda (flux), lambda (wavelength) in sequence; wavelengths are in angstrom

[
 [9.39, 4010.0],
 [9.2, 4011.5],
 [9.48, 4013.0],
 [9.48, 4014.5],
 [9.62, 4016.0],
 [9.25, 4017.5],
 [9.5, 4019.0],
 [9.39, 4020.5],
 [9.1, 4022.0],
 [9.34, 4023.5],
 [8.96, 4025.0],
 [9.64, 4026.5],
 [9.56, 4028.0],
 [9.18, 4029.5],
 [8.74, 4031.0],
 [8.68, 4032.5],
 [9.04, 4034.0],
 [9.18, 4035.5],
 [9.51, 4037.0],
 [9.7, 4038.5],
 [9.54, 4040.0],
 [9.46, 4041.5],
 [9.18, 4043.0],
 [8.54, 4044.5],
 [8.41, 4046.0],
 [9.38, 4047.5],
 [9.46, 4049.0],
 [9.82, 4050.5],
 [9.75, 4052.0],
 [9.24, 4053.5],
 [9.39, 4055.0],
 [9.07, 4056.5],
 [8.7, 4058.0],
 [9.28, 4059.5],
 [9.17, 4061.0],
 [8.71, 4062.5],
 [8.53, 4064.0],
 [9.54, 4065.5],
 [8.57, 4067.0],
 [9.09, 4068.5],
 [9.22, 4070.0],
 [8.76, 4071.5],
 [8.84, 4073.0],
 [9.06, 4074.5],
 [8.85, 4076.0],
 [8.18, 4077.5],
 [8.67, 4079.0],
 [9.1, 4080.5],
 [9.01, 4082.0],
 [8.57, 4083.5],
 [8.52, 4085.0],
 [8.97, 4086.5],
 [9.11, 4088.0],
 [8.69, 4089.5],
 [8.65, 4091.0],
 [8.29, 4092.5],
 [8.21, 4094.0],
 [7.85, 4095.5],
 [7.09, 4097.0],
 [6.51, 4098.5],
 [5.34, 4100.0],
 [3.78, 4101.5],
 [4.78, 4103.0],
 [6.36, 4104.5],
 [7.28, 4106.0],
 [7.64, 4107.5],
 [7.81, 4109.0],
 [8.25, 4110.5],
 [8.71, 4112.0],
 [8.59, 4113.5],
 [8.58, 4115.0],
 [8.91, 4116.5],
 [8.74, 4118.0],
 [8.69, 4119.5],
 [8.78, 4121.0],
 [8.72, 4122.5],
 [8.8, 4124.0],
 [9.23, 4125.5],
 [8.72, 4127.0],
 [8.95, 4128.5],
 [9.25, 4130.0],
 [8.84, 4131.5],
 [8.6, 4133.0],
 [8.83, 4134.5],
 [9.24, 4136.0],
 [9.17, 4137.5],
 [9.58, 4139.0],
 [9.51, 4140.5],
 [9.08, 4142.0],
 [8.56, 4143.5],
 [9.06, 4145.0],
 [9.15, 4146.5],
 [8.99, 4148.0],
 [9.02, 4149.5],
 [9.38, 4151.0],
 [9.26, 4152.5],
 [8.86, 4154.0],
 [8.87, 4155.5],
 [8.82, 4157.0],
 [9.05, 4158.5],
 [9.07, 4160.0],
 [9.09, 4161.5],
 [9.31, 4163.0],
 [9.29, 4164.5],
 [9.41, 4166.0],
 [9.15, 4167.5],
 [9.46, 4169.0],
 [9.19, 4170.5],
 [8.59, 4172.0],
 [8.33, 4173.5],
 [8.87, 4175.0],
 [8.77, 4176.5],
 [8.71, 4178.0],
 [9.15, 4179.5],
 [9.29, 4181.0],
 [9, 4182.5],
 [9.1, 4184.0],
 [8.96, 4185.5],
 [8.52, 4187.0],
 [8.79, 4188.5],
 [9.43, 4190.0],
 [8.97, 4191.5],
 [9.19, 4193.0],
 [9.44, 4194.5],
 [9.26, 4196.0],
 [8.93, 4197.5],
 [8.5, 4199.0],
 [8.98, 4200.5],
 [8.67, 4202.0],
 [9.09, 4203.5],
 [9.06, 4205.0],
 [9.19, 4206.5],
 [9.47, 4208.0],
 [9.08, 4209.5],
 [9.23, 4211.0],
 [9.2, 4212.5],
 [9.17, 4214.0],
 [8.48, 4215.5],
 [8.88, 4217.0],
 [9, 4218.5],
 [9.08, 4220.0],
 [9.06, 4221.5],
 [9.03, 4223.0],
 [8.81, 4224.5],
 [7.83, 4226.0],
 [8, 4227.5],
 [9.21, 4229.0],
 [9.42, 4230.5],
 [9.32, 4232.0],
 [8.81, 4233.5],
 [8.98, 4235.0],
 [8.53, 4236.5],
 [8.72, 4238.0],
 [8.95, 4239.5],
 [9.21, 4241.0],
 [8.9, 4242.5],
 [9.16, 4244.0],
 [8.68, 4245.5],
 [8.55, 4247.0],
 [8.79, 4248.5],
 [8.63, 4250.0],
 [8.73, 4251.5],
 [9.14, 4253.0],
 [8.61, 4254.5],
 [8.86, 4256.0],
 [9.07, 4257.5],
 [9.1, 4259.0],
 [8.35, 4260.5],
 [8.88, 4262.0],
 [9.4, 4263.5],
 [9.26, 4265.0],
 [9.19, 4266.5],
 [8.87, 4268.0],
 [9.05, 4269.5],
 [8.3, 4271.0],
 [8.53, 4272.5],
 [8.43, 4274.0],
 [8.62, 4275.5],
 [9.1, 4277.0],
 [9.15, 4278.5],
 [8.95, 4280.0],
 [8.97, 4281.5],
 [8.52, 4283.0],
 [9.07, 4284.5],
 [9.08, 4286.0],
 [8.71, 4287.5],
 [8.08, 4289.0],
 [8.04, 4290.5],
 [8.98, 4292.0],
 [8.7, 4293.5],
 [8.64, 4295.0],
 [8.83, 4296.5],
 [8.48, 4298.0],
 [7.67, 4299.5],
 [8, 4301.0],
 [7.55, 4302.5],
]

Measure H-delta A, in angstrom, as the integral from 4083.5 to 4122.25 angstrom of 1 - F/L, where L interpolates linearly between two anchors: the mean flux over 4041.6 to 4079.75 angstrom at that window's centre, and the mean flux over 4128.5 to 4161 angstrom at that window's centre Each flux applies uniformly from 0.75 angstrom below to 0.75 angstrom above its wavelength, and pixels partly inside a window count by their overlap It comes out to 5.3 angstrom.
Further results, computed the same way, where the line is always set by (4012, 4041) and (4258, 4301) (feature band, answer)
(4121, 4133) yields 0.2 angstrom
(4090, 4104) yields 3.7 angstrom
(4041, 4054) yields 0.0 angstrom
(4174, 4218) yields -0.4 angstrom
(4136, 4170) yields -0.5 angstrom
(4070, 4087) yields 0.7 angstrom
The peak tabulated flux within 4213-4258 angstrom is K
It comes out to 9.42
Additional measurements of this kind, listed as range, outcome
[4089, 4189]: 9.58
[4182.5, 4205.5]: 9.44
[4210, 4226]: 9.23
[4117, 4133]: 9.25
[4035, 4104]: 9.82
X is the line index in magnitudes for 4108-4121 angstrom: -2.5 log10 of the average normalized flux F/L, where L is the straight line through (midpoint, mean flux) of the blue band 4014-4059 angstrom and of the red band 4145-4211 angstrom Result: 0.07 mag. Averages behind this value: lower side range 9.26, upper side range 9.04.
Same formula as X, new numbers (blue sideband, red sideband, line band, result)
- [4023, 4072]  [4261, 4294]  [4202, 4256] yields -0.003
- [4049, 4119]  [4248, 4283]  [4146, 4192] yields -0.054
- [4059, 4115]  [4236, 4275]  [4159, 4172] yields -0.090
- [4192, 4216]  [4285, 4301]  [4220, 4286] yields -0.013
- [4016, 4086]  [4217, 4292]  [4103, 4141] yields 0.056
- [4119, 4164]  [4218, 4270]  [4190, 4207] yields -0.011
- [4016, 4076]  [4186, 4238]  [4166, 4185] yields 0.002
